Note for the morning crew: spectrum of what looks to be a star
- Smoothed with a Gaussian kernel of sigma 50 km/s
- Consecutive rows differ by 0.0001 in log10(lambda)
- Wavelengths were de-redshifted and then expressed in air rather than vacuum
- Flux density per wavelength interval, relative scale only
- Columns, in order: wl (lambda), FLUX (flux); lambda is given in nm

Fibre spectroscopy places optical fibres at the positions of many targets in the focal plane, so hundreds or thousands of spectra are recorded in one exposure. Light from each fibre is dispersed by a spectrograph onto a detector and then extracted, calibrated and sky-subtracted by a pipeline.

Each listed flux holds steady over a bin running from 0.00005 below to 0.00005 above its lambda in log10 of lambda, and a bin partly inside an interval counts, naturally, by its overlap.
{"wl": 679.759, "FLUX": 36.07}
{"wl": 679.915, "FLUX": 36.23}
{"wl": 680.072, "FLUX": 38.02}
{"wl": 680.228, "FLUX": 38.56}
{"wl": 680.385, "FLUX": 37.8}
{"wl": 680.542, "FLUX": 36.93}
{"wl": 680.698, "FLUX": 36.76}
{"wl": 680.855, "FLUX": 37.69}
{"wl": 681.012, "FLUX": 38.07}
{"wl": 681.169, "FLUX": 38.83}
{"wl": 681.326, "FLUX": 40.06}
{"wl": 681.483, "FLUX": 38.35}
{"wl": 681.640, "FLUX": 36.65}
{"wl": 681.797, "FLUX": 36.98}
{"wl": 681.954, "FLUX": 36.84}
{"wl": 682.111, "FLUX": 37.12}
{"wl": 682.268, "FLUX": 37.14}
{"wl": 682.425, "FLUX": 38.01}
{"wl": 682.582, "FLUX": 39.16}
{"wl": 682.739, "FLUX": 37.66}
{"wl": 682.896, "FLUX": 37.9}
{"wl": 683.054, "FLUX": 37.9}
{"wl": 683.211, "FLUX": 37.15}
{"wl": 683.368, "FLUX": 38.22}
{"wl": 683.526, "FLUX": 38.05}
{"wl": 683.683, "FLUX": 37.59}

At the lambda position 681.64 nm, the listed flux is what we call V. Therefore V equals 36.65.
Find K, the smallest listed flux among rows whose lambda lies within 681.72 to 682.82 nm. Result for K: 36.84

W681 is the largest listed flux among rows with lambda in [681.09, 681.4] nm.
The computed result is 40.06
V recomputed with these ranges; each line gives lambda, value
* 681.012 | 38.07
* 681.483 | 38.35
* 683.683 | 37.59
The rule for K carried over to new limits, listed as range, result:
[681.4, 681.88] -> 36.65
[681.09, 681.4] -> 38.83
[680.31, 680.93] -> 36.76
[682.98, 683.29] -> 37.15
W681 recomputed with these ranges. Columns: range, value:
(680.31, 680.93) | 37.8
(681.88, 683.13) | 39.16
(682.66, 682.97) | 37.9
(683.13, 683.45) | 38.22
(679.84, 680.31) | 38.56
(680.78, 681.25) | 38.83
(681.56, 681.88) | 36.98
